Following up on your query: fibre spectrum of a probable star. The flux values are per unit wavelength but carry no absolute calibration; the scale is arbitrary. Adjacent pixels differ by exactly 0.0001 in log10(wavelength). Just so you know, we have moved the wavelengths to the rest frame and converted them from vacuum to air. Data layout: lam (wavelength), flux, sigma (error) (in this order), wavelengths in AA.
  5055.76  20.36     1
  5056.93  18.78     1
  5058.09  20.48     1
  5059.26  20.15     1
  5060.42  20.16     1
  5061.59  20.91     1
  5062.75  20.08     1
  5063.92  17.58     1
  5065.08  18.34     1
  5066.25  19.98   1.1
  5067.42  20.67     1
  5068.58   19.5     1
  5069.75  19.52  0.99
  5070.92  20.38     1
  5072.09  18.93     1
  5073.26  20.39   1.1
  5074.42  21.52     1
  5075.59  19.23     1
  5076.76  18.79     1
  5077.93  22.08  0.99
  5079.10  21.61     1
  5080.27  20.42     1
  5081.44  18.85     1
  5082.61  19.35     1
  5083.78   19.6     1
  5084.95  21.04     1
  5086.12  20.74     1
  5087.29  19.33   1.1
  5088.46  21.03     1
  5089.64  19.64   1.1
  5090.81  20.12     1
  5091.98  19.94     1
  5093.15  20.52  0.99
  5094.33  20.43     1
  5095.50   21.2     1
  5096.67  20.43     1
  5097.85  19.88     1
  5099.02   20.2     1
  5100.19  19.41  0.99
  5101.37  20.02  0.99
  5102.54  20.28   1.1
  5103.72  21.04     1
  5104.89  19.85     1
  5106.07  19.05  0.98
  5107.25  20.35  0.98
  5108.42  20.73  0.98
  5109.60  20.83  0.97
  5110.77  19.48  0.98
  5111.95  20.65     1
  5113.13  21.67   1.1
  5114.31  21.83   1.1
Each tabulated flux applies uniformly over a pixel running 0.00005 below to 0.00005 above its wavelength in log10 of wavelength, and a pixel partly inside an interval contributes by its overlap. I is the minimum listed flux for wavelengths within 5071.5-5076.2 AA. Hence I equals 18.93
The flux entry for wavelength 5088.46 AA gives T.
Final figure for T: 21.03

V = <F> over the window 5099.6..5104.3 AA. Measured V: 20.2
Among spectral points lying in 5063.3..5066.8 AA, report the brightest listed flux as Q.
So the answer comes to 19.98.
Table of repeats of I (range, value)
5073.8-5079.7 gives 18.79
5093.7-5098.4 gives 19.88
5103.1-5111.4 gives 19.05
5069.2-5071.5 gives 19.52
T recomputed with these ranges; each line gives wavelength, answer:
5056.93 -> 18.78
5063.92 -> 17.58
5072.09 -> 18.93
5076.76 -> 18.79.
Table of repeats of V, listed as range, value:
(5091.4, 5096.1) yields 20.5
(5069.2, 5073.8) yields 19.8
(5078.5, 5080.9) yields 21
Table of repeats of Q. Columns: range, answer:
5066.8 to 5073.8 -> 20.67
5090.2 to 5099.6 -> 21.2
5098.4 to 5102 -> 20.2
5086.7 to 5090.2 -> 21.03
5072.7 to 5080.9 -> 22.08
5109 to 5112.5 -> 20.83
